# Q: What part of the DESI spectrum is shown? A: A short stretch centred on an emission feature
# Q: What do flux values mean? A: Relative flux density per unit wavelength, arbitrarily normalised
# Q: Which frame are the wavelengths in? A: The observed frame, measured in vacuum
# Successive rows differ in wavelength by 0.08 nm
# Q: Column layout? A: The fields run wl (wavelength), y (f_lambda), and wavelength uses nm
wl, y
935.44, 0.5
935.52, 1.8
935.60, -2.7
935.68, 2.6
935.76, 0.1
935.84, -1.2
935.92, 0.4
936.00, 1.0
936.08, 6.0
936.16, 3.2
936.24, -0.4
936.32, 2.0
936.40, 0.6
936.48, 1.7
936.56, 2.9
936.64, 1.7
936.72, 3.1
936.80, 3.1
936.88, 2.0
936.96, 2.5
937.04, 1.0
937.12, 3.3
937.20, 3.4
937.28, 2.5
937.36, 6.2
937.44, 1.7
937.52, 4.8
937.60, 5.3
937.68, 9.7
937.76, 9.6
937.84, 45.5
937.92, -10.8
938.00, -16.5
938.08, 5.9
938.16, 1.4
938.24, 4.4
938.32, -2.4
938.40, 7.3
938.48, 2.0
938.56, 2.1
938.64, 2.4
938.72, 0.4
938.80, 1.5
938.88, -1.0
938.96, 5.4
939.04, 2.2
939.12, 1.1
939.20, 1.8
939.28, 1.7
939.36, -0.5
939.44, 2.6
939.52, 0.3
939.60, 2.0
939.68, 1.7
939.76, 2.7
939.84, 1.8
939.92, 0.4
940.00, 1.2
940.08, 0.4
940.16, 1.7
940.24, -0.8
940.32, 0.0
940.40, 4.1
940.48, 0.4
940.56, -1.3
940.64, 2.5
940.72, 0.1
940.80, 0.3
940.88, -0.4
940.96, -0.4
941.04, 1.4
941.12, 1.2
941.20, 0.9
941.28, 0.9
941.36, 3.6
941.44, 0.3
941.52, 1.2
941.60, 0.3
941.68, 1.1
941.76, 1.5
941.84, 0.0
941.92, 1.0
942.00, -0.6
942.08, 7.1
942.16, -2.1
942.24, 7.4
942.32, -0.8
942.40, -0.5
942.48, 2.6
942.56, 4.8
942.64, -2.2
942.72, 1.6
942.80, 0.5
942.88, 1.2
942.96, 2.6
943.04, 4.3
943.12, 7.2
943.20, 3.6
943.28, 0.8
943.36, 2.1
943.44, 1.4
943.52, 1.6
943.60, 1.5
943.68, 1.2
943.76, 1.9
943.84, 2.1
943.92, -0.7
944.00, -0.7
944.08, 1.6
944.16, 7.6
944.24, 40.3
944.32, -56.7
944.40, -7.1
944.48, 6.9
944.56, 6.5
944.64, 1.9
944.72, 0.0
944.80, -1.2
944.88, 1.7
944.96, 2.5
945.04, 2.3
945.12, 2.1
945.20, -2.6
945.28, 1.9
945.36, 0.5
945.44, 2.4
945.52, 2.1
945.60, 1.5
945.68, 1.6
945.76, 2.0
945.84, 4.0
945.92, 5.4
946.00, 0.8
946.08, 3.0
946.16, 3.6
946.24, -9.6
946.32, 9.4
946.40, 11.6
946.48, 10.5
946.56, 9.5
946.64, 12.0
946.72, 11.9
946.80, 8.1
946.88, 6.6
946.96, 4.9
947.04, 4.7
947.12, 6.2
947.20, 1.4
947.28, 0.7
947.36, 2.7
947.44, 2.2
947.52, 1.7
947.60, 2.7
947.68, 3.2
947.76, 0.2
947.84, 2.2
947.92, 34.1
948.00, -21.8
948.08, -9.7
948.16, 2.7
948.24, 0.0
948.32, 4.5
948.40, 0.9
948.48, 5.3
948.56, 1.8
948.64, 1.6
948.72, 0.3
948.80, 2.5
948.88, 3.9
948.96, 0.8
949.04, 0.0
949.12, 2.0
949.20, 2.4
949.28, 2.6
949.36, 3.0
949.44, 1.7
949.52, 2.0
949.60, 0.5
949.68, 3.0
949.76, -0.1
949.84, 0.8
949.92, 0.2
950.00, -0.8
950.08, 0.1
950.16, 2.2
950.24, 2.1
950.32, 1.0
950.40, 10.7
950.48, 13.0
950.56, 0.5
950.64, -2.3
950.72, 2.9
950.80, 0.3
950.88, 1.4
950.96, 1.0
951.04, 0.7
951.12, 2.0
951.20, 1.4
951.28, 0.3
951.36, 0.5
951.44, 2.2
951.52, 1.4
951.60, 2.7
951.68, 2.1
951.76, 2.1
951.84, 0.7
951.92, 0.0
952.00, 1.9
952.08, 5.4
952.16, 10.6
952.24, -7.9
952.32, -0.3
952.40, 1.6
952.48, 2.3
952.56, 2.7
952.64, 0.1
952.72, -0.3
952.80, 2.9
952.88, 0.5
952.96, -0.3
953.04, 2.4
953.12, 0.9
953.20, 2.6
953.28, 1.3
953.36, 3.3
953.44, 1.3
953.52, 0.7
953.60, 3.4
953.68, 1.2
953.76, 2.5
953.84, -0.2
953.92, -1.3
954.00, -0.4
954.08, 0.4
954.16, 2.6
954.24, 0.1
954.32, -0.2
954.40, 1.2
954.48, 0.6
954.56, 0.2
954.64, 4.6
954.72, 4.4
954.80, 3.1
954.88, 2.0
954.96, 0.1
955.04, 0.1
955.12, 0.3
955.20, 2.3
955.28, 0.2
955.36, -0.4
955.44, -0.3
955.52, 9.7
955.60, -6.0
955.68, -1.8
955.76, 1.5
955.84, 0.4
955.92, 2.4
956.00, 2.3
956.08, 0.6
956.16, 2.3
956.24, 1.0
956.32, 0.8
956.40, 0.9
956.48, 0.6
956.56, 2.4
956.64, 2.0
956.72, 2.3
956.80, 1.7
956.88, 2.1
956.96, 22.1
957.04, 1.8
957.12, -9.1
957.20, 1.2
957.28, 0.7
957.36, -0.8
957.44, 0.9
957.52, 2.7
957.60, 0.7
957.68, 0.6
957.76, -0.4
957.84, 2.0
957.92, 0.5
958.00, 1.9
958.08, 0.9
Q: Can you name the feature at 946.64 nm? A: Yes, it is [O III]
